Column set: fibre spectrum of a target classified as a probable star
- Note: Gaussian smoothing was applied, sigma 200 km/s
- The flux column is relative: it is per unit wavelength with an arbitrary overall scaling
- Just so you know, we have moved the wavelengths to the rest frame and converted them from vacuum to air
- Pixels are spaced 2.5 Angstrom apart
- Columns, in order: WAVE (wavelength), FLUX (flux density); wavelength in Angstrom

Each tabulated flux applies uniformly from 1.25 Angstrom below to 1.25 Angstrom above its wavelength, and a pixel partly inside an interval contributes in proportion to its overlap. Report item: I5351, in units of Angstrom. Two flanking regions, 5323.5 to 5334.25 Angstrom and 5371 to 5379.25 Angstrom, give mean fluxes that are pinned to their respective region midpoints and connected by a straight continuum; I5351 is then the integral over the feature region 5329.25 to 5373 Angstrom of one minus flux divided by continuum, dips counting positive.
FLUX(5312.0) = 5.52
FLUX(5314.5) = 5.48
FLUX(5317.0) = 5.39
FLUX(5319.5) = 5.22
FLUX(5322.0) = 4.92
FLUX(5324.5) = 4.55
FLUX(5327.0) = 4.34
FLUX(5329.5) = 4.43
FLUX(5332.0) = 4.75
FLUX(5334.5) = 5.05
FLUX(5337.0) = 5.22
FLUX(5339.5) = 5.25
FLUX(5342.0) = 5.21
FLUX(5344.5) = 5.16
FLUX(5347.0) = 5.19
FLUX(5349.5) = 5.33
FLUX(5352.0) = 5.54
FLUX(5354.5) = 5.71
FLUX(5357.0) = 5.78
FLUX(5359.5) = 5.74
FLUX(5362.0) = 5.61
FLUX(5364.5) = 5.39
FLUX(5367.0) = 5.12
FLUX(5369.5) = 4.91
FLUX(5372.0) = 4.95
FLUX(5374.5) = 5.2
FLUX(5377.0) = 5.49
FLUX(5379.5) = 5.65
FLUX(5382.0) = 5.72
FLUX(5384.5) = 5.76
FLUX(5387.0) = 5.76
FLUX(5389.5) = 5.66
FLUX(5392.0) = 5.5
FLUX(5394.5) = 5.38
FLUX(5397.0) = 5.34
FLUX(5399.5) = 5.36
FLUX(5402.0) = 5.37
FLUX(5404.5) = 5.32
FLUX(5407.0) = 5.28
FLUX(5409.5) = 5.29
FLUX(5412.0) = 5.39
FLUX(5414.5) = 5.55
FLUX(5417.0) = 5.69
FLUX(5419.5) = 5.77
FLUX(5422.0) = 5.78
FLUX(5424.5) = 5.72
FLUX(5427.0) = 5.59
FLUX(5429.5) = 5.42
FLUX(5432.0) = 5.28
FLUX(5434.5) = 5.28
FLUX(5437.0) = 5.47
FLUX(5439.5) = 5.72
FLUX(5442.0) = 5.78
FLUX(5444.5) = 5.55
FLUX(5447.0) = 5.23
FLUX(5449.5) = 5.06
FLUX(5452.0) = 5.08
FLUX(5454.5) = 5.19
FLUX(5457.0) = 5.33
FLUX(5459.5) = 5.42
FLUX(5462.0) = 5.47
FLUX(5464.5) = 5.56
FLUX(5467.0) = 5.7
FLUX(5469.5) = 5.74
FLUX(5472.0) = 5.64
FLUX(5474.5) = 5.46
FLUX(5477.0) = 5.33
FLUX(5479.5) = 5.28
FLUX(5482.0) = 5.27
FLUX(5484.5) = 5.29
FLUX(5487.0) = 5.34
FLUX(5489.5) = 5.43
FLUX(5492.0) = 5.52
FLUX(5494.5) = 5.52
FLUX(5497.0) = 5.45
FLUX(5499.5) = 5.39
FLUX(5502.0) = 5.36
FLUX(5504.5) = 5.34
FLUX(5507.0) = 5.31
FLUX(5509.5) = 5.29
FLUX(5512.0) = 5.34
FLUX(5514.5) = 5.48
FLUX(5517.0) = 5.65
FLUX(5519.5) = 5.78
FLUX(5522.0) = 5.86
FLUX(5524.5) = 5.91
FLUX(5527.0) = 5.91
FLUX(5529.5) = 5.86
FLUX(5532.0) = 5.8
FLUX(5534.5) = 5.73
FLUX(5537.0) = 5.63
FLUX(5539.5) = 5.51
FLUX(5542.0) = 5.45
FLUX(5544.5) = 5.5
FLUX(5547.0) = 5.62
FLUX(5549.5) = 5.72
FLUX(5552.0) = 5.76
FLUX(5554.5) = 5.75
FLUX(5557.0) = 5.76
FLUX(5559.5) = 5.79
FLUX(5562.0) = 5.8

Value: -3.19 Angstrom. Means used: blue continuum 4.57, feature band 5.26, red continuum 5.27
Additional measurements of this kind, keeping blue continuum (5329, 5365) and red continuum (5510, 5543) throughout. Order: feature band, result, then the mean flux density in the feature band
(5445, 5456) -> 0.7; 5.17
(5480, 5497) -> 0.6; 5.39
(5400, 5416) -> 0.2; 5.37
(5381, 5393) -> -0.7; 5.68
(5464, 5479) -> 0.0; 5.56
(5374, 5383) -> -0.3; 5.54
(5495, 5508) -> 0.6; 5.38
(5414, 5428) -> -0.6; 5.69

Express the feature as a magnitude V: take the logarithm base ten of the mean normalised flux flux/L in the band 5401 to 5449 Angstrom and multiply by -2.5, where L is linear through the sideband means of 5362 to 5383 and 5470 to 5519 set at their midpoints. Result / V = -0.03 mag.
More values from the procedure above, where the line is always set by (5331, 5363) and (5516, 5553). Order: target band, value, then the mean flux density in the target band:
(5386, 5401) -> -0.01 mag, 5.49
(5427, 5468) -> 0.03 mag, 5.41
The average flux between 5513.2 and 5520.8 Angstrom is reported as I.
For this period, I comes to 5.64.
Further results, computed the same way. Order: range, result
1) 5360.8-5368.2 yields 5.37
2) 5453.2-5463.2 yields 5.35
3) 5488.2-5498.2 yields 5.48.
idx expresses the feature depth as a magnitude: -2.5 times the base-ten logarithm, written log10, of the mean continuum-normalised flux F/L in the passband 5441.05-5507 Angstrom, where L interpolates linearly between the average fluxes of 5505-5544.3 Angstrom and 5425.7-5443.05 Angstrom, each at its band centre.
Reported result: 0.03 mag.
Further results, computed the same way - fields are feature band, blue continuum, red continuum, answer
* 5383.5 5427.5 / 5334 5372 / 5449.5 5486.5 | -0.03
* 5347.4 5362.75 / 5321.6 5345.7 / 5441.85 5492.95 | -0.13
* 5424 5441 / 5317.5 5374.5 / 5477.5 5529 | -0.03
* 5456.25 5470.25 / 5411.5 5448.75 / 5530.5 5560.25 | 0.01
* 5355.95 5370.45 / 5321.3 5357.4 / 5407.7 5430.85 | -0.04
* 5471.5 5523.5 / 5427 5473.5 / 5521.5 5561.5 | 0.03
